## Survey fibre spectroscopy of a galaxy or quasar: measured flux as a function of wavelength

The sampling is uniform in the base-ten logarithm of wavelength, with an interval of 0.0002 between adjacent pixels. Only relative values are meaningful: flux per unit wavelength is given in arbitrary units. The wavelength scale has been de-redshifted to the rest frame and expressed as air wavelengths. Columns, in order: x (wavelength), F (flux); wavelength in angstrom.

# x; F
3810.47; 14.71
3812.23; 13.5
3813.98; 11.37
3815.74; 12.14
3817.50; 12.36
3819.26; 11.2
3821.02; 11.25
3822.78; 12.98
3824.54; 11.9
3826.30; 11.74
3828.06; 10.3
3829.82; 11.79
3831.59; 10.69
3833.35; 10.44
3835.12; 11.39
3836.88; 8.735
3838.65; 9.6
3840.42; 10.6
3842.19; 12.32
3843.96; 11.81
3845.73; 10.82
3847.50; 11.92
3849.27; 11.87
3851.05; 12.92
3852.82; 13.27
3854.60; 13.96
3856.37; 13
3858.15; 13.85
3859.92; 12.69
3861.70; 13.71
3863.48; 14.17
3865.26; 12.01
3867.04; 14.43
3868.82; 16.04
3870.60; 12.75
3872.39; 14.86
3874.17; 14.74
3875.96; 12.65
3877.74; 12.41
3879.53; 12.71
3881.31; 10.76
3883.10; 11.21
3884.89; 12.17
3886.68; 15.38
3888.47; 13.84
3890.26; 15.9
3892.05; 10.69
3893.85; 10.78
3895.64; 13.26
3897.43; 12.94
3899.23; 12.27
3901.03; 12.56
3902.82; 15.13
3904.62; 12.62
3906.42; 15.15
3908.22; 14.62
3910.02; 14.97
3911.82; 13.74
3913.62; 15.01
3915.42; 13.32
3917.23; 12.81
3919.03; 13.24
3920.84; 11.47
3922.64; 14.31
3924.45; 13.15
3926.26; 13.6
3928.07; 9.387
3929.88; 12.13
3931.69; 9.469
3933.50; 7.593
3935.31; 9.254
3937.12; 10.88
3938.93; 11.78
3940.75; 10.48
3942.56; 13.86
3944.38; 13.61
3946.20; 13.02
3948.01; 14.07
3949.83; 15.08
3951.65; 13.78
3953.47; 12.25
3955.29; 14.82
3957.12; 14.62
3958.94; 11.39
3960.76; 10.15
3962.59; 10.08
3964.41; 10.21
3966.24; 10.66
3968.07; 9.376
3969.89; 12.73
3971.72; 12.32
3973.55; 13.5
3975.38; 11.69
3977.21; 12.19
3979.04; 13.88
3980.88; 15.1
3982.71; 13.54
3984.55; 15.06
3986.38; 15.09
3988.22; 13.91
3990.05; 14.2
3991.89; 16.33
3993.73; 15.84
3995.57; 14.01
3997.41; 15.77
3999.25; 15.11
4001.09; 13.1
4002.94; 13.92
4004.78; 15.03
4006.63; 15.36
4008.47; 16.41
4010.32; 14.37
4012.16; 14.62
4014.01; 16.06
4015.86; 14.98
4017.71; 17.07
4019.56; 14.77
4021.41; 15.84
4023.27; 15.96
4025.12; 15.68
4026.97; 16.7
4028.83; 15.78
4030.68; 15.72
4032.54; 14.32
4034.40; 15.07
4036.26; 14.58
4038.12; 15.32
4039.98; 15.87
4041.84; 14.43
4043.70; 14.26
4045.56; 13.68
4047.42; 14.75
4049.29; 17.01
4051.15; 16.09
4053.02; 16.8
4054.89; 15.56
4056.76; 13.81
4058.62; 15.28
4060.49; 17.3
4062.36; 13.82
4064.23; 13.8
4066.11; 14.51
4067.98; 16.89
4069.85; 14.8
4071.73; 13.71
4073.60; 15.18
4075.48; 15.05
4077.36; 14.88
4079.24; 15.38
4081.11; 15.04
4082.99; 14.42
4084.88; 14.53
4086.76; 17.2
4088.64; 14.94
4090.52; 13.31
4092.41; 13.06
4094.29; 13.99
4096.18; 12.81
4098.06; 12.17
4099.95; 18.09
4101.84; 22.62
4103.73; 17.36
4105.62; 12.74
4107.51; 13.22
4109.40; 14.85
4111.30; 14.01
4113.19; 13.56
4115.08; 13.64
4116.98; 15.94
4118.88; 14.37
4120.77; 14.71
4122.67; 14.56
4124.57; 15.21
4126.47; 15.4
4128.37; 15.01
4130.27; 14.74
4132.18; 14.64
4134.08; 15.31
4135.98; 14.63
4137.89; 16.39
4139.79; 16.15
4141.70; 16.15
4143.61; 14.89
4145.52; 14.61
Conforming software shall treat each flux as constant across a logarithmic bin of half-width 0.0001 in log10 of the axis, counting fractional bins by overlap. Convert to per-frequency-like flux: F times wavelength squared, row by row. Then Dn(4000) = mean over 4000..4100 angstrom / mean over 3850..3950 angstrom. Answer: 1.3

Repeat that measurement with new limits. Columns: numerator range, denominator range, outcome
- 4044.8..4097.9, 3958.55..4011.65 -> 1.15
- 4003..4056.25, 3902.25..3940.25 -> 1.30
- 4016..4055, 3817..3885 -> 1.38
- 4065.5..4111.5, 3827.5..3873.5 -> 1.37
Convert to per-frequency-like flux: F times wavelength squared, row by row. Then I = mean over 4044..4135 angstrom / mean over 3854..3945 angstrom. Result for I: 1.3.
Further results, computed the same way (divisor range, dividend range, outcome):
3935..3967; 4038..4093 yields 1.30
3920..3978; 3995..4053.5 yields 1.32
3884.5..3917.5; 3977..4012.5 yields 1.14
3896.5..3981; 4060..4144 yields 1.30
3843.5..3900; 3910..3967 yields 0.98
